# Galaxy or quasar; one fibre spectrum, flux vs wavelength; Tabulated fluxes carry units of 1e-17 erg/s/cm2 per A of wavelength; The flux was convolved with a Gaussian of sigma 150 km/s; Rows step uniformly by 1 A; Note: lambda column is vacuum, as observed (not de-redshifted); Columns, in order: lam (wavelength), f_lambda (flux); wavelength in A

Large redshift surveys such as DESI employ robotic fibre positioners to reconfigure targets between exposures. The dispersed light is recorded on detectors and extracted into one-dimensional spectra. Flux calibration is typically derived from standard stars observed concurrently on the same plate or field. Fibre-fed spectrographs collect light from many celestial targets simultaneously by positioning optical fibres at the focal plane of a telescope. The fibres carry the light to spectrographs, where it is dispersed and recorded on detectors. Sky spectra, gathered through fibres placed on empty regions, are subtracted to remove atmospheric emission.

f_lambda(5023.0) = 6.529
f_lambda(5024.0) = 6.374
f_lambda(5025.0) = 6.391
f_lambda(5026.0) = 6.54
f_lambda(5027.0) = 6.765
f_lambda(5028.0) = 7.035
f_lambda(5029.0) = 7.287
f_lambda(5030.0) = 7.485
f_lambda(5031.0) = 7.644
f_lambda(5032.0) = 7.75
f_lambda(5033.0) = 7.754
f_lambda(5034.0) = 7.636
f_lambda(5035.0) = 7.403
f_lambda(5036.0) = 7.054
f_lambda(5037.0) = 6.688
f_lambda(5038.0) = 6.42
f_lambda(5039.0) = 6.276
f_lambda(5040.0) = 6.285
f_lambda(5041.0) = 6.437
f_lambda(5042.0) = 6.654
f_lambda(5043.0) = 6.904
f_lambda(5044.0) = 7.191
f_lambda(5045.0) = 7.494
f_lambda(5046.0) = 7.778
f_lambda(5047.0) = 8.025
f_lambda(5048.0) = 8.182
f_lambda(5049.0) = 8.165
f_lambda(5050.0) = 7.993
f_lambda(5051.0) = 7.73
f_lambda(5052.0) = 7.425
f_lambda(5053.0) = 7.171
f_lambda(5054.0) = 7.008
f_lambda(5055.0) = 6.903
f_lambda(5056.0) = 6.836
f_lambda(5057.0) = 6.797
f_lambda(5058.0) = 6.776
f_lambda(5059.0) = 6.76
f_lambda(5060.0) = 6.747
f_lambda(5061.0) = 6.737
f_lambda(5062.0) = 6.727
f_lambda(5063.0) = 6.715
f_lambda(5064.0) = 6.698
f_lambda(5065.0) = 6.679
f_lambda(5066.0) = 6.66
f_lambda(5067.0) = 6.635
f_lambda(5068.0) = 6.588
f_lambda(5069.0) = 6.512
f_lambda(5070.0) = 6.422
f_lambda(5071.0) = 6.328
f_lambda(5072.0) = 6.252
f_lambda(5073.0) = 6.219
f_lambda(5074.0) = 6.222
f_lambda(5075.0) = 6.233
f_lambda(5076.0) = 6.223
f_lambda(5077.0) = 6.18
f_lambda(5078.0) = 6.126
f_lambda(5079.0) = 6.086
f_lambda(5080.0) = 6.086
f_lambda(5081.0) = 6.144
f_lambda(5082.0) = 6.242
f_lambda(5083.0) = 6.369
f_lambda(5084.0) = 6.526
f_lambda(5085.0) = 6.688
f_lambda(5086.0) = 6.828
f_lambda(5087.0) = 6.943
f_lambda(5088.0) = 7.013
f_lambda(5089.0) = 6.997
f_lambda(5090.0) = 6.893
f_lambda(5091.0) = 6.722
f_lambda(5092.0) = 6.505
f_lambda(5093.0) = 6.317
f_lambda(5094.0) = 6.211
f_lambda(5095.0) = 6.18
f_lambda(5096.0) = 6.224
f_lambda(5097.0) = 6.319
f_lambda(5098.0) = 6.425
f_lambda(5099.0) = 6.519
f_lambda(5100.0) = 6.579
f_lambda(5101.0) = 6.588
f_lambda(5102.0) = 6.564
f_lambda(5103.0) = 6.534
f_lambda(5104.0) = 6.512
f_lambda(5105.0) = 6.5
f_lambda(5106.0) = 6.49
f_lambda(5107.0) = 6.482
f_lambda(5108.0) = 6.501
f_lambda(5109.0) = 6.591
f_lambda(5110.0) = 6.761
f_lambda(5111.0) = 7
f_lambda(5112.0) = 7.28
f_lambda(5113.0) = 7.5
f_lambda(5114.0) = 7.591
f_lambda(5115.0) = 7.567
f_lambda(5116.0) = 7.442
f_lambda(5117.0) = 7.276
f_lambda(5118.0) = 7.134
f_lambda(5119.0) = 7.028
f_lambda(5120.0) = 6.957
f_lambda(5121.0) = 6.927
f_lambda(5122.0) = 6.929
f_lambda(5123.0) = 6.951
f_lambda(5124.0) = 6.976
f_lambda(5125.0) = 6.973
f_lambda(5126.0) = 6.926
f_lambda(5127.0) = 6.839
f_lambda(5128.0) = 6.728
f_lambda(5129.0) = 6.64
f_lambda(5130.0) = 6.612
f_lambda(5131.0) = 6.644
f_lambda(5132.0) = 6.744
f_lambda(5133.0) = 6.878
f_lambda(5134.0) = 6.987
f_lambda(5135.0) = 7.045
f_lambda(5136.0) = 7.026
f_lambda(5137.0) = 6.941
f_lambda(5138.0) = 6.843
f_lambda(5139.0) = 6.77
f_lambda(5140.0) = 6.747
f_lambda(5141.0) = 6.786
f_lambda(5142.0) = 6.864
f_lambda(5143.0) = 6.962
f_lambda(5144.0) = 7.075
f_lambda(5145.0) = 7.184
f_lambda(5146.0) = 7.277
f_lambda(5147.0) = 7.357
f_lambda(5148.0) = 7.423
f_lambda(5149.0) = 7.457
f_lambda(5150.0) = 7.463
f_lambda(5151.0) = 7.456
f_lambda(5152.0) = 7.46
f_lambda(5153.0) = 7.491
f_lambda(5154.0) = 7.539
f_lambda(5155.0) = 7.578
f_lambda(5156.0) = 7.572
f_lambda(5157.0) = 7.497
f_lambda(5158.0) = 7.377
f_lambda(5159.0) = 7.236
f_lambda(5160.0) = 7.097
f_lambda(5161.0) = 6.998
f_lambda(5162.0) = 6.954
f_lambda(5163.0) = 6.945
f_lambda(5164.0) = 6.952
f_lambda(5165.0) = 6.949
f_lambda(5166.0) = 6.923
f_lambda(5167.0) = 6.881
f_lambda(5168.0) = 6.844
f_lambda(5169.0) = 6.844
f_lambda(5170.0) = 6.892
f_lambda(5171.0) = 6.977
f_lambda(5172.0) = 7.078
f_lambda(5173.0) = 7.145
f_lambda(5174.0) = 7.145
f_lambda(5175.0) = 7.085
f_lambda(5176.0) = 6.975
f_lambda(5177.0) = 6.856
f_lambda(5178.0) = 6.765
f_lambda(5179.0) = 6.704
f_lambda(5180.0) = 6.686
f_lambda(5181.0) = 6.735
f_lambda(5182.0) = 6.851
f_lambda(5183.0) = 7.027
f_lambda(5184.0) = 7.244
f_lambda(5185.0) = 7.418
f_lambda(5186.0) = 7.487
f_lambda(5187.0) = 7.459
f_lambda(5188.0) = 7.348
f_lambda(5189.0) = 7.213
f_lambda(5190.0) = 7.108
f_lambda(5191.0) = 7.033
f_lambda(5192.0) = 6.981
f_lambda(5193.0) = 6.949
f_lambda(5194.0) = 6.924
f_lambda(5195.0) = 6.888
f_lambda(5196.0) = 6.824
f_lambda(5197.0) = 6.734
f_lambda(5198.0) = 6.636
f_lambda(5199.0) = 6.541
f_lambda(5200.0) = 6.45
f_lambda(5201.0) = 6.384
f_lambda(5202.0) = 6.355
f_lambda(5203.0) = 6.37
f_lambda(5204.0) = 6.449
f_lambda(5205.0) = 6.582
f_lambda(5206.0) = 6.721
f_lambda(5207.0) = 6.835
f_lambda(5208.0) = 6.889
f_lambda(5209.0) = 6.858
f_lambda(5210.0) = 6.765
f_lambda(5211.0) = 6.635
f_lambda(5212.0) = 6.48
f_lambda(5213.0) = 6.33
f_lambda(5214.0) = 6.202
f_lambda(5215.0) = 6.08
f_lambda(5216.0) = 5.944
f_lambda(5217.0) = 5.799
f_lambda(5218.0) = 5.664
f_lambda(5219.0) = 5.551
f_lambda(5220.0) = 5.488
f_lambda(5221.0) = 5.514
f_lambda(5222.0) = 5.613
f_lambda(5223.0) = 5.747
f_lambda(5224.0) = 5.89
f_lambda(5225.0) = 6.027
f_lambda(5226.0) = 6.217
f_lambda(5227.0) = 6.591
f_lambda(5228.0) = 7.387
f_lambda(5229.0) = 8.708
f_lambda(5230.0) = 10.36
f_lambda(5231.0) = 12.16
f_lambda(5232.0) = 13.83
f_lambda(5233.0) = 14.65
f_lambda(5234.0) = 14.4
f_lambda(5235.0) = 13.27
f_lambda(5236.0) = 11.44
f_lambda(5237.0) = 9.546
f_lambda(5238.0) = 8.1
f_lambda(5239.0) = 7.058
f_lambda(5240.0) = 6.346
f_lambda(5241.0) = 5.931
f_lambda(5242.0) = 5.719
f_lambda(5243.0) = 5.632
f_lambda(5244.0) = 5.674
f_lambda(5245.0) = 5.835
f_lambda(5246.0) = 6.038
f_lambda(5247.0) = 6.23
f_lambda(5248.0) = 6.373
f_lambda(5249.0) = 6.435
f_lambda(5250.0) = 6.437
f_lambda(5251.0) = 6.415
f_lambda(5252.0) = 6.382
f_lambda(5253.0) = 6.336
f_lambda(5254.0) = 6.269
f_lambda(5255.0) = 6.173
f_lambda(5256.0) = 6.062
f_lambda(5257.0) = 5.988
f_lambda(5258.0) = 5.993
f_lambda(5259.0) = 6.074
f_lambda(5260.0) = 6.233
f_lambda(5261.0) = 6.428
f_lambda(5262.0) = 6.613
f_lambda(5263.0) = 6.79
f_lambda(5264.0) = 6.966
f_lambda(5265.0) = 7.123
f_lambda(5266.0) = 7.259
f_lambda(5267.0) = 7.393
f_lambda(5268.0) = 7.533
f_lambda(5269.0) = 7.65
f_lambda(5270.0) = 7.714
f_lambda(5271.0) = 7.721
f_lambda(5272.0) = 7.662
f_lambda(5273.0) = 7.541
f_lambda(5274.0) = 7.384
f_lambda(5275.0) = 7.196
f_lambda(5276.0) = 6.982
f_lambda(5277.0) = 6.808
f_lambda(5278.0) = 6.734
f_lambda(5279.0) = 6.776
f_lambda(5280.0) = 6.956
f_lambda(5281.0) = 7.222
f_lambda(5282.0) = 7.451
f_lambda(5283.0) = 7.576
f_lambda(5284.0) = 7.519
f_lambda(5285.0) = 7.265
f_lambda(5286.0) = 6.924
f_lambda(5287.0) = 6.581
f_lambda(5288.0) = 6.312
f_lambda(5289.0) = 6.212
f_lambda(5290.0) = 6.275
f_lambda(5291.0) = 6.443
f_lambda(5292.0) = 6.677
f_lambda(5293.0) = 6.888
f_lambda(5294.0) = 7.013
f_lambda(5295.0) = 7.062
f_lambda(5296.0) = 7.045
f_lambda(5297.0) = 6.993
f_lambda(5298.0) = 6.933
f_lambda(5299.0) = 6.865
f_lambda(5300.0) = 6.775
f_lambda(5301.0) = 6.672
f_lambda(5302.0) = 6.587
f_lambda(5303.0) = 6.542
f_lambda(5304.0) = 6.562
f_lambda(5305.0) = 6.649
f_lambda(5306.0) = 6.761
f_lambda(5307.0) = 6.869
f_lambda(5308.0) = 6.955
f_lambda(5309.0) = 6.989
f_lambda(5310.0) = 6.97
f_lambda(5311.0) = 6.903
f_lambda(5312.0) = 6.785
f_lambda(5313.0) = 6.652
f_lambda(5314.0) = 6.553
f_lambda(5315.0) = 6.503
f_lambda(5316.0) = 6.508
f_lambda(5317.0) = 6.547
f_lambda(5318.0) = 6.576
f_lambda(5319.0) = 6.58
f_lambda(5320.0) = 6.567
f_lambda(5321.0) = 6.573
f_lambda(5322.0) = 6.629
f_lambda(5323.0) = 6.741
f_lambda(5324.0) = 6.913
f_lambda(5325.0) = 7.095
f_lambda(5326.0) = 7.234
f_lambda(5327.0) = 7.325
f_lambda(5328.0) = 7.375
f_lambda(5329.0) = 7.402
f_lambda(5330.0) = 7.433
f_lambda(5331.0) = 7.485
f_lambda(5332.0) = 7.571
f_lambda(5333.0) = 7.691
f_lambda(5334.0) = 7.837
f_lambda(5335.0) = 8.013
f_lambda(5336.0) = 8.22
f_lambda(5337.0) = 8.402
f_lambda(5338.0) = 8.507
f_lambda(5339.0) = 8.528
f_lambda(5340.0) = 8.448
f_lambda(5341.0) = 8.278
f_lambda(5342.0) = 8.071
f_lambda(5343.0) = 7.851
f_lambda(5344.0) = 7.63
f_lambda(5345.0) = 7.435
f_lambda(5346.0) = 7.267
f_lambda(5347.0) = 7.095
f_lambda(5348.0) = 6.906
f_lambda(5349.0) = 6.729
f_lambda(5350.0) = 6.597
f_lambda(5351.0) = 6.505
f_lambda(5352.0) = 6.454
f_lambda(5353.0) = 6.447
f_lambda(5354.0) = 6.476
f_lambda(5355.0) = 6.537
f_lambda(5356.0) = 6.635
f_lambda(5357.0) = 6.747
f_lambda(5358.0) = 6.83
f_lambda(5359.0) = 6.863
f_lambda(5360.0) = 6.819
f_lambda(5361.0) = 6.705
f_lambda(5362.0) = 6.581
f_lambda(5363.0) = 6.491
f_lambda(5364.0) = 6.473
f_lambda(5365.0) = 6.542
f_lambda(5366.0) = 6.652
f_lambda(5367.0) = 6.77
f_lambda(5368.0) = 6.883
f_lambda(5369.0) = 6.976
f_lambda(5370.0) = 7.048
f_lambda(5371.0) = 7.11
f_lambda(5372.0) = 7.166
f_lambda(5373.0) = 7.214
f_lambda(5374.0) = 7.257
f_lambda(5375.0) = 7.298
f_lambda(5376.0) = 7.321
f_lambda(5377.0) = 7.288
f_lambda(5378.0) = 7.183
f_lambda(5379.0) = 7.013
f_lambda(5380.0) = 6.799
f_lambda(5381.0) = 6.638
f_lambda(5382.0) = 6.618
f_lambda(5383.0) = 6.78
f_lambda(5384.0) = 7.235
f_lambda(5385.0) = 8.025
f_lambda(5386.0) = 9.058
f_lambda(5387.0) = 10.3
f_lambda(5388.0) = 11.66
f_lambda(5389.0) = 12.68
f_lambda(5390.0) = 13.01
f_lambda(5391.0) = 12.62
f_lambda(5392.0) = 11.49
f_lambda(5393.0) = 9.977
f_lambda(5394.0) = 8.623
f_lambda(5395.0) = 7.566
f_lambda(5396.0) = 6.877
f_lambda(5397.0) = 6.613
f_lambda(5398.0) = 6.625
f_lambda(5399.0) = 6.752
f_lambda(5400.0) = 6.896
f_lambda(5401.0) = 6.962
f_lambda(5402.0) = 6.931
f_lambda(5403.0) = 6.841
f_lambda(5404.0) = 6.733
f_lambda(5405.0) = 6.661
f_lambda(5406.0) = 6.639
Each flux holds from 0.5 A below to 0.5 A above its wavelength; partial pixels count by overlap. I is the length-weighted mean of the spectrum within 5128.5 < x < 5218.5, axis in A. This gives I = 6.91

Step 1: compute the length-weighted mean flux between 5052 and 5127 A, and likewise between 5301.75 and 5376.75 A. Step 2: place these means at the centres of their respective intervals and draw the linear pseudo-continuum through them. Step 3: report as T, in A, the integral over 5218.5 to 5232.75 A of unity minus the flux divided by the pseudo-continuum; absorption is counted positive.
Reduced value -1.5 A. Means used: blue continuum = 6.68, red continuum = 7.06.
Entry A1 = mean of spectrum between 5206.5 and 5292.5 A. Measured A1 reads 7.14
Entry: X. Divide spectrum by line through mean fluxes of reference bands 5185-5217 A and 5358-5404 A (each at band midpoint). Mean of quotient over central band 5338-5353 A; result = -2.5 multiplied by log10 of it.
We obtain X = 0.02 mag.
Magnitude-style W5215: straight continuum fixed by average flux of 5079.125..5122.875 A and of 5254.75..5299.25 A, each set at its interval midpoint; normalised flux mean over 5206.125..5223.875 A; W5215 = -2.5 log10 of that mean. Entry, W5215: 0.12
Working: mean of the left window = 6.71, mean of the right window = 6.92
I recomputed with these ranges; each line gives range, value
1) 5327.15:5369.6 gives 7.22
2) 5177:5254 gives 7.16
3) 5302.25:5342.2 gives 7.2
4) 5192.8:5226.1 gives 6.33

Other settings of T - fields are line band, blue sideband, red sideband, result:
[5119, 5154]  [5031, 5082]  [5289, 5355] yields -0.50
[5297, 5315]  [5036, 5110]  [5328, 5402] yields 1.63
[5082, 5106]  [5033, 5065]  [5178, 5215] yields 1.53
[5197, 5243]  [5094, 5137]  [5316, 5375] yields -3.24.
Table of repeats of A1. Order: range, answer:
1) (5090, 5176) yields 6.94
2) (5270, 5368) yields 7.03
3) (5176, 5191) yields 7.06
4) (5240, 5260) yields 6.11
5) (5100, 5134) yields 6.88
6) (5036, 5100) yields 6.72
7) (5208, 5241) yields 7.85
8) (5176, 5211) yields 6.85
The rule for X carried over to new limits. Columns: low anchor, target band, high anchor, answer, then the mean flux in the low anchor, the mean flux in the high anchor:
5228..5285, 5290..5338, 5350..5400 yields 0.09 mag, 7.59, 7.62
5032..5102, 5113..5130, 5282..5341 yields -0.04 mag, 6.76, 7.06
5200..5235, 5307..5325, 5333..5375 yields 0.08 mag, 7.41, 7.18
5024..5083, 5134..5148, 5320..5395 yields 0.01 mag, 6.86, 7.63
